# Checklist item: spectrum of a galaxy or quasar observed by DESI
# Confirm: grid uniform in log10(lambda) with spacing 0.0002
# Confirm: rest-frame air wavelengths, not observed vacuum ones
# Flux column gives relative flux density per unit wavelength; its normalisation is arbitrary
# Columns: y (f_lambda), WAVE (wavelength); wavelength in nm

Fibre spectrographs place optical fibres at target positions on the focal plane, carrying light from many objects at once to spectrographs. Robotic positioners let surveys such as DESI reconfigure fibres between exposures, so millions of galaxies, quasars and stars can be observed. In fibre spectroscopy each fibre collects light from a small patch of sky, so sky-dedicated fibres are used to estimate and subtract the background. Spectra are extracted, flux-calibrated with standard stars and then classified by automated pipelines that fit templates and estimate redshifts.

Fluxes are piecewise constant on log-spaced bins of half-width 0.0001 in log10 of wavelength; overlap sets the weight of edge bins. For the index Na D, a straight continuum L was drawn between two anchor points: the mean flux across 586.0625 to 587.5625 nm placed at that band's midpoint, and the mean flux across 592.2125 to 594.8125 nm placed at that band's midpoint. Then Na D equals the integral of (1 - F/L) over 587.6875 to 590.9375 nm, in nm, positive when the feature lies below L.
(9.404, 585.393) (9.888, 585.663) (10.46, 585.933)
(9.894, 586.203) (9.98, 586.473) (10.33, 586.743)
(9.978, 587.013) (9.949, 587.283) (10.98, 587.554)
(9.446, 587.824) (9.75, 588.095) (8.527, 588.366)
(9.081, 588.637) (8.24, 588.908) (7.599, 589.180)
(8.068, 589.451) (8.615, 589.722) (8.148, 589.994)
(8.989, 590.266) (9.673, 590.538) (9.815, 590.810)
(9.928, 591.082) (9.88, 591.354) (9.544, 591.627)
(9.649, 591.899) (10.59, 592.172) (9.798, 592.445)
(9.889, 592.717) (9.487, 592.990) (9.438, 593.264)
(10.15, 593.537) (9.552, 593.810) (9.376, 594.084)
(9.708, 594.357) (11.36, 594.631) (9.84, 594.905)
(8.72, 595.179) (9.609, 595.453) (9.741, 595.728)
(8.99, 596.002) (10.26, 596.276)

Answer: 0.39 nm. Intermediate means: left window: 10.1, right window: 9.89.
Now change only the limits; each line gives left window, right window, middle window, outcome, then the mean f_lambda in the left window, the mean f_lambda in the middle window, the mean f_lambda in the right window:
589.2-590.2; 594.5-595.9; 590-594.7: -0.39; 8.25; 9.75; 9.82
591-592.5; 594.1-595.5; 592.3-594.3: 0.04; 9.9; 9.68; 9.83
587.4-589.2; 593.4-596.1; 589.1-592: 0.08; 9.19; 9.11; 9.72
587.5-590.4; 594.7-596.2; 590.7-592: -0.10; 8.8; 9.77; 9.51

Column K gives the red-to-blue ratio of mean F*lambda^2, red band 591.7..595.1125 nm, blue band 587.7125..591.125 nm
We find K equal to 1.13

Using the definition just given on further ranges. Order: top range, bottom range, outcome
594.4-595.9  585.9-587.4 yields 1.00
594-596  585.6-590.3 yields 1.07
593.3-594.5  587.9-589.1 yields 1.11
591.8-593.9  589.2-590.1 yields 1.21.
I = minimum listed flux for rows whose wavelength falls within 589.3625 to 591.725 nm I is 8.068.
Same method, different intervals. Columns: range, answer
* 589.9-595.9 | 8.148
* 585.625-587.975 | 9.446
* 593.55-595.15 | 9.376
